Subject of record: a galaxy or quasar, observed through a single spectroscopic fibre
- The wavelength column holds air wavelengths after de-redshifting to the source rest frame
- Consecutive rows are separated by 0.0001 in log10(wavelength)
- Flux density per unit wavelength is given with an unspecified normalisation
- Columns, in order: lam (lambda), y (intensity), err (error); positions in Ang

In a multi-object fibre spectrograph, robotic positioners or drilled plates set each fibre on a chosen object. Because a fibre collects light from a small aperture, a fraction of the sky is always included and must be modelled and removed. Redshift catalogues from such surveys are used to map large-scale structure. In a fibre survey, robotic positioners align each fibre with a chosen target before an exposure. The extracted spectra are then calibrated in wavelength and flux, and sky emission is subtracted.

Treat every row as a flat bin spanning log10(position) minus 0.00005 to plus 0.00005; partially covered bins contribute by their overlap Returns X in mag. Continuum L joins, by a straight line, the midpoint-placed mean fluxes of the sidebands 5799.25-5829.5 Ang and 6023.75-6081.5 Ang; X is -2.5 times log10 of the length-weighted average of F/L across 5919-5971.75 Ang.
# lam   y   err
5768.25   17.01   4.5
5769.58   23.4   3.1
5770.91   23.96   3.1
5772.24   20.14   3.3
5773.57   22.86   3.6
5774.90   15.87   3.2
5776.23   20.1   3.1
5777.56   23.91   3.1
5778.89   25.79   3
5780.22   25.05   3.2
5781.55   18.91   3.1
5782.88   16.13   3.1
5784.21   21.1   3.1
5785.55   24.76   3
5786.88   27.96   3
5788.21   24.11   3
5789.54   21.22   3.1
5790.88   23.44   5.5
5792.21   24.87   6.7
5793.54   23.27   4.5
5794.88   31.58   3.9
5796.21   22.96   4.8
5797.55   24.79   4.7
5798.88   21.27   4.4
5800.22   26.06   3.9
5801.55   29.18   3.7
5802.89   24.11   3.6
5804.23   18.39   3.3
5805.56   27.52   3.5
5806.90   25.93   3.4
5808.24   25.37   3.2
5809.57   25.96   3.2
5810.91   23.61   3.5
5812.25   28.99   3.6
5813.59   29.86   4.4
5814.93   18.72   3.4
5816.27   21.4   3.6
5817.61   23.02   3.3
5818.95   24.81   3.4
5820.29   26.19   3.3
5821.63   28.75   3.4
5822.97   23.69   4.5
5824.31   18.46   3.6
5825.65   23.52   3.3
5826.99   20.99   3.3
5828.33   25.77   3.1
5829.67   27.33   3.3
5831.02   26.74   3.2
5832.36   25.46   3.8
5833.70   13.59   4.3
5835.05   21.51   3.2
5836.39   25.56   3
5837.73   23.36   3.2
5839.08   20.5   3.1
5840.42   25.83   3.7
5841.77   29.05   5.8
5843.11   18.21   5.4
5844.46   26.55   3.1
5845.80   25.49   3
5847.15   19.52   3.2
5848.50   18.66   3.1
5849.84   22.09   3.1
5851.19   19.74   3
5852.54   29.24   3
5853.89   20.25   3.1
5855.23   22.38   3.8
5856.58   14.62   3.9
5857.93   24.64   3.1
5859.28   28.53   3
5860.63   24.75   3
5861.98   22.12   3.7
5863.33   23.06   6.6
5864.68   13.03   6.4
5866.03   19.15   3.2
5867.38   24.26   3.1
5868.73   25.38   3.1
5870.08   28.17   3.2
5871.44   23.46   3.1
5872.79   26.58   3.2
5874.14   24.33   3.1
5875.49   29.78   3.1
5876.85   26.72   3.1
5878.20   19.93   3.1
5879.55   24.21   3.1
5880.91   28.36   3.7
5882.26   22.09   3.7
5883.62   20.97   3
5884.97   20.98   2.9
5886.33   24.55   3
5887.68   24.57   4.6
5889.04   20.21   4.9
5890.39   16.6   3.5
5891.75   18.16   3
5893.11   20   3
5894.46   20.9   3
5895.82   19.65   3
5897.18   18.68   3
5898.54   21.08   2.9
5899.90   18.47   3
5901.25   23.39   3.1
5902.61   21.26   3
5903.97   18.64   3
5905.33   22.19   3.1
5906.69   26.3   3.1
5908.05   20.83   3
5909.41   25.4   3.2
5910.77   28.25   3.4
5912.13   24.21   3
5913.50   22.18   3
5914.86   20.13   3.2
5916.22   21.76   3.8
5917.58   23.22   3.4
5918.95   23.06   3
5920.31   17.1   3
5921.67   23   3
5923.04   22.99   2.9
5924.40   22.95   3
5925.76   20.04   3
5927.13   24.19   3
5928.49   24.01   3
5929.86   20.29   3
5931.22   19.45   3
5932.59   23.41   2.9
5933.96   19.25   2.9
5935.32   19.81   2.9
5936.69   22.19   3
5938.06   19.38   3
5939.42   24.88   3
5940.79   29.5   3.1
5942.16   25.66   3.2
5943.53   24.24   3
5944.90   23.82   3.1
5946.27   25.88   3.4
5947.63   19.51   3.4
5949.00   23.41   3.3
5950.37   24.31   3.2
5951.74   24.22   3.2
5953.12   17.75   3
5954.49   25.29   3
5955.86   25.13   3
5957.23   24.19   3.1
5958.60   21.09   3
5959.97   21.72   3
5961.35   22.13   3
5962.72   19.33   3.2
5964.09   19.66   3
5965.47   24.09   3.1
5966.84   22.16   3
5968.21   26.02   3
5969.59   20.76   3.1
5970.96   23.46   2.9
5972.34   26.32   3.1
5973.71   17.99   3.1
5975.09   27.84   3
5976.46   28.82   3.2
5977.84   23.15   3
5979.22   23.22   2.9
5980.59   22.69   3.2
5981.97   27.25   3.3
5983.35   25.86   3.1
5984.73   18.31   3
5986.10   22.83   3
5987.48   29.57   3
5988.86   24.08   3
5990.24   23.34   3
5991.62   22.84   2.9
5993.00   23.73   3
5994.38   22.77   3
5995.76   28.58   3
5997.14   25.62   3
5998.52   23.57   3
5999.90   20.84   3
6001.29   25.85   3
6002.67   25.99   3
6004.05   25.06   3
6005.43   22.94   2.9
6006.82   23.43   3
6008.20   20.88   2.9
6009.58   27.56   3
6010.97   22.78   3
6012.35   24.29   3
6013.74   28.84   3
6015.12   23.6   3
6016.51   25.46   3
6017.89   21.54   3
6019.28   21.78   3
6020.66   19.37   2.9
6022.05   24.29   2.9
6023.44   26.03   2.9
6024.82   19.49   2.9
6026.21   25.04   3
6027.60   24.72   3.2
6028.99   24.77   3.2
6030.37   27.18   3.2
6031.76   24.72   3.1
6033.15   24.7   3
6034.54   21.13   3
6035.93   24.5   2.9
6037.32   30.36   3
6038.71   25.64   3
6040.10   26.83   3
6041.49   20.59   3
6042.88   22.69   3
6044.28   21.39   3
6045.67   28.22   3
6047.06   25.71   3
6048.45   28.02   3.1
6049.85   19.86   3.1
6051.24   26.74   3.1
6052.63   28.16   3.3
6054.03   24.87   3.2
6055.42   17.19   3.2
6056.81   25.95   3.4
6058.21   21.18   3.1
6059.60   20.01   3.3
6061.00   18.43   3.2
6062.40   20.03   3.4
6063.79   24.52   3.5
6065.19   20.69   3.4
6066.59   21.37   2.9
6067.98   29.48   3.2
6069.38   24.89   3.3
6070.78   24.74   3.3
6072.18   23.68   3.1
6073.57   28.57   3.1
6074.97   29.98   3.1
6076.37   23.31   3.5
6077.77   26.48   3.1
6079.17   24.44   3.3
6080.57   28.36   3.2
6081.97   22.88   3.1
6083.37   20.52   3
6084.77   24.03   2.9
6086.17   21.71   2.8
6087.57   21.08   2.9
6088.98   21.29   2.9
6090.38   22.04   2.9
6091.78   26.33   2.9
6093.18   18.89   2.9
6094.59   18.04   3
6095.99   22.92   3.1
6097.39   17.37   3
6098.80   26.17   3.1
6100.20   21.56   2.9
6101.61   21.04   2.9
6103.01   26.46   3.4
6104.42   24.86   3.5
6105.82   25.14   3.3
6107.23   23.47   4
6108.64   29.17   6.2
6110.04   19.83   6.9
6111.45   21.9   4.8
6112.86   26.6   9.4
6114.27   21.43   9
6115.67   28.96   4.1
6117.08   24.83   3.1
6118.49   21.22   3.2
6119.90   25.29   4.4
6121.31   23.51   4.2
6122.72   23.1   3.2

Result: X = 0.09 mag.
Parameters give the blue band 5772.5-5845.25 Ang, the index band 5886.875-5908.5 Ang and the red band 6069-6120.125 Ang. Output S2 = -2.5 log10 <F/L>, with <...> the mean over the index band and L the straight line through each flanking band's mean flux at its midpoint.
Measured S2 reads 0.15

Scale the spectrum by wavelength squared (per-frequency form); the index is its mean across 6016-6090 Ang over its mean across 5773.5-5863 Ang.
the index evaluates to 1.10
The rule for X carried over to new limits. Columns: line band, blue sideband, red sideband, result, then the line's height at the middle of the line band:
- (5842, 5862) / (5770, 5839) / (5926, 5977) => 0.039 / 23.4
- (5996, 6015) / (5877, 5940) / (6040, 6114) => -0.077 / 22.8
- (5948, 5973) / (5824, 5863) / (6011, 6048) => 0.049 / 23.8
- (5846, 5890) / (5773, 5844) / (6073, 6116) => 0.033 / 23.7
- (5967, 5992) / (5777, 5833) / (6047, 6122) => -0.011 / 23.9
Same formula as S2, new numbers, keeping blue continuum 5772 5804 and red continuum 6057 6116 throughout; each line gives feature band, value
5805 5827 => -0.059 mag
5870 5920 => 0.036 mag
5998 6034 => -0.029 mag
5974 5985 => -0.057 mag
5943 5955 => 0.011 mag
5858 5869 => 0.036 mag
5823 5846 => -0.004 mag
